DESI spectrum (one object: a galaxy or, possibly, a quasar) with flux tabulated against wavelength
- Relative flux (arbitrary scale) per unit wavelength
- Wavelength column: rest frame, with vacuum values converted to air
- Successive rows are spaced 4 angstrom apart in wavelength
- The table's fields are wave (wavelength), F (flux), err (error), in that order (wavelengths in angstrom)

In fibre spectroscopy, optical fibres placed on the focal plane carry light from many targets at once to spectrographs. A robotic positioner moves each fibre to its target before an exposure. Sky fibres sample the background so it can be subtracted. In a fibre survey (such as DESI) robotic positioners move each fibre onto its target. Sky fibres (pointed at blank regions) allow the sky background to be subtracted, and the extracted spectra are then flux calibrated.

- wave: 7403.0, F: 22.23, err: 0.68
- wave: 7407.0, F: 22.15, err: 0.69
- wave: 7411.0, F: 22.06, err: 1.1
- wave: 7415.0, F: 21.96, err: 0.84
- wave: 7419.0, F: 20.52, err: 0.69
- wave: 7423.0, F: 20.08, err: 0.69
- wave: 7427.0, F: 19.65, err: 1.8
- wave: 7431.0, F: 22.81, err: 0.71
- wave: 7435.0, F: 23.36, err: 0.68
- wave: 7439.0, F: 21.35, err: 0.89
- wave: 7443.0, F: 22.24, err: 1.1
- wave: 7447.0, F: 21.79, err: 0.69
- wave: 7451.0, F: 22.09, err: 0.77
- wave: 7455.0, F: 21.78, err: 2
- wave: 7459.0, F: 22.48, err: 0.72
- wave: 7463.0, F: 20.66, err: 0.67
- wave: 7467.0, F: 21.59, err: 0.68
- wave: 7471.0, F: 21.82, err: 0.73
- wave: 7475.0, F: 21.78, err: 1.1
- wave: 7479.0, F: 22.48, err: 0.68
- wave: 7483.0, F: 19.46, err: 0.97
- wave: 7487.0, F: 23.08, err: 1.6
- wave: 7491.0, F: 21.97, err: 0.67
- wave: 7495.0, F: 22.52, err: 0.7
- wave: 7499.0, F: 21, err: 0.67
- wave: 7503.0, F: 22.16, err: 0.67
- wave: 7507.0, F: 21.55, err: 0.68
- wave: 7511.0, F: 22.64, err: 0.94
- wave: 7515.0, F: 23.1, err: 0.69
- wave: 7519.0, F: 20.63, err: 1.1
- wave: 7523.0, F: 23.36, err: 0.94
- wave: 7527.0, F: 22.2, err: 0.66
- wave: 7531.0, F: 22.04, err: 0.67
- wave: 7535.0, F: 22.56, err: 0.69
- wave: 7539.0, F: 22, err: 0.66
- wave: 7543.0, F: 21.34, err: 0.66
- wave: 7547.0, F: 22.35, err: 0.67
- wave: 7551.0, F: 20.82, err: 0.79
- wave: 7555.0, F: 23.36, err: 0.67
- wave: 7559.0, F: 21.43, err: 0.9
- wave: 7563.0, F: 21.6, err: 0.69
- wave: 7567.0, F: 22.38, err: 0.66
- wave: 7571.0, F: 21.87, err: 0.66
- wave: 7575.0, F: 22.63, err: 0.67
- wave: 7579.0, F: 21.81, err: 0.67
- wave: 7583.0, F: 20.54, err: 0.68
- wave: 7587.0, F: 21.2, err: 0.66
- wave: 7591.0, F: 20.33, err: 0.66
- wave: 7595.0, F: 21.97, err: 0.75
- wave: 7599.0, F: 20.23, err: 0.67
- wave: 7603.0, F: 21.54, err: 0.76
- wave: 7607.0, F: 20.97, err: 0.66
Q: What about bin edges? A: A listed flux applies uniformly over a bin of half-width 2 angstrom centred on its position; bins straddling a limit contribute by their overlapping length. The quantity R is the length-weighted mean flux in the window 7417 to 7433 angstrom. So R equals 20.8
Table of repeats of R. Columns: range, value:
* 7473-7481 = 22.1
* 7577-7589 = 21.2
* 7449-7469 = 21.7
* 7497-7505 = 21.6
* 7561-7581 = 22.1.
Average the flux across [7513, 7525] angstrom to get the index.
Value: 22.4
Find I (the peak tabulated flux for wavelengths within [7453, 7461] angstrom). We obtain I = 22.48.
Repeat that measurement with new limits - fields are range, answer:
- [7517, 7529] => 23.36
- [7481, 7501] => 23.08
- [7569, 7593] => 22.63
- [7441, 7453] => 22.24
